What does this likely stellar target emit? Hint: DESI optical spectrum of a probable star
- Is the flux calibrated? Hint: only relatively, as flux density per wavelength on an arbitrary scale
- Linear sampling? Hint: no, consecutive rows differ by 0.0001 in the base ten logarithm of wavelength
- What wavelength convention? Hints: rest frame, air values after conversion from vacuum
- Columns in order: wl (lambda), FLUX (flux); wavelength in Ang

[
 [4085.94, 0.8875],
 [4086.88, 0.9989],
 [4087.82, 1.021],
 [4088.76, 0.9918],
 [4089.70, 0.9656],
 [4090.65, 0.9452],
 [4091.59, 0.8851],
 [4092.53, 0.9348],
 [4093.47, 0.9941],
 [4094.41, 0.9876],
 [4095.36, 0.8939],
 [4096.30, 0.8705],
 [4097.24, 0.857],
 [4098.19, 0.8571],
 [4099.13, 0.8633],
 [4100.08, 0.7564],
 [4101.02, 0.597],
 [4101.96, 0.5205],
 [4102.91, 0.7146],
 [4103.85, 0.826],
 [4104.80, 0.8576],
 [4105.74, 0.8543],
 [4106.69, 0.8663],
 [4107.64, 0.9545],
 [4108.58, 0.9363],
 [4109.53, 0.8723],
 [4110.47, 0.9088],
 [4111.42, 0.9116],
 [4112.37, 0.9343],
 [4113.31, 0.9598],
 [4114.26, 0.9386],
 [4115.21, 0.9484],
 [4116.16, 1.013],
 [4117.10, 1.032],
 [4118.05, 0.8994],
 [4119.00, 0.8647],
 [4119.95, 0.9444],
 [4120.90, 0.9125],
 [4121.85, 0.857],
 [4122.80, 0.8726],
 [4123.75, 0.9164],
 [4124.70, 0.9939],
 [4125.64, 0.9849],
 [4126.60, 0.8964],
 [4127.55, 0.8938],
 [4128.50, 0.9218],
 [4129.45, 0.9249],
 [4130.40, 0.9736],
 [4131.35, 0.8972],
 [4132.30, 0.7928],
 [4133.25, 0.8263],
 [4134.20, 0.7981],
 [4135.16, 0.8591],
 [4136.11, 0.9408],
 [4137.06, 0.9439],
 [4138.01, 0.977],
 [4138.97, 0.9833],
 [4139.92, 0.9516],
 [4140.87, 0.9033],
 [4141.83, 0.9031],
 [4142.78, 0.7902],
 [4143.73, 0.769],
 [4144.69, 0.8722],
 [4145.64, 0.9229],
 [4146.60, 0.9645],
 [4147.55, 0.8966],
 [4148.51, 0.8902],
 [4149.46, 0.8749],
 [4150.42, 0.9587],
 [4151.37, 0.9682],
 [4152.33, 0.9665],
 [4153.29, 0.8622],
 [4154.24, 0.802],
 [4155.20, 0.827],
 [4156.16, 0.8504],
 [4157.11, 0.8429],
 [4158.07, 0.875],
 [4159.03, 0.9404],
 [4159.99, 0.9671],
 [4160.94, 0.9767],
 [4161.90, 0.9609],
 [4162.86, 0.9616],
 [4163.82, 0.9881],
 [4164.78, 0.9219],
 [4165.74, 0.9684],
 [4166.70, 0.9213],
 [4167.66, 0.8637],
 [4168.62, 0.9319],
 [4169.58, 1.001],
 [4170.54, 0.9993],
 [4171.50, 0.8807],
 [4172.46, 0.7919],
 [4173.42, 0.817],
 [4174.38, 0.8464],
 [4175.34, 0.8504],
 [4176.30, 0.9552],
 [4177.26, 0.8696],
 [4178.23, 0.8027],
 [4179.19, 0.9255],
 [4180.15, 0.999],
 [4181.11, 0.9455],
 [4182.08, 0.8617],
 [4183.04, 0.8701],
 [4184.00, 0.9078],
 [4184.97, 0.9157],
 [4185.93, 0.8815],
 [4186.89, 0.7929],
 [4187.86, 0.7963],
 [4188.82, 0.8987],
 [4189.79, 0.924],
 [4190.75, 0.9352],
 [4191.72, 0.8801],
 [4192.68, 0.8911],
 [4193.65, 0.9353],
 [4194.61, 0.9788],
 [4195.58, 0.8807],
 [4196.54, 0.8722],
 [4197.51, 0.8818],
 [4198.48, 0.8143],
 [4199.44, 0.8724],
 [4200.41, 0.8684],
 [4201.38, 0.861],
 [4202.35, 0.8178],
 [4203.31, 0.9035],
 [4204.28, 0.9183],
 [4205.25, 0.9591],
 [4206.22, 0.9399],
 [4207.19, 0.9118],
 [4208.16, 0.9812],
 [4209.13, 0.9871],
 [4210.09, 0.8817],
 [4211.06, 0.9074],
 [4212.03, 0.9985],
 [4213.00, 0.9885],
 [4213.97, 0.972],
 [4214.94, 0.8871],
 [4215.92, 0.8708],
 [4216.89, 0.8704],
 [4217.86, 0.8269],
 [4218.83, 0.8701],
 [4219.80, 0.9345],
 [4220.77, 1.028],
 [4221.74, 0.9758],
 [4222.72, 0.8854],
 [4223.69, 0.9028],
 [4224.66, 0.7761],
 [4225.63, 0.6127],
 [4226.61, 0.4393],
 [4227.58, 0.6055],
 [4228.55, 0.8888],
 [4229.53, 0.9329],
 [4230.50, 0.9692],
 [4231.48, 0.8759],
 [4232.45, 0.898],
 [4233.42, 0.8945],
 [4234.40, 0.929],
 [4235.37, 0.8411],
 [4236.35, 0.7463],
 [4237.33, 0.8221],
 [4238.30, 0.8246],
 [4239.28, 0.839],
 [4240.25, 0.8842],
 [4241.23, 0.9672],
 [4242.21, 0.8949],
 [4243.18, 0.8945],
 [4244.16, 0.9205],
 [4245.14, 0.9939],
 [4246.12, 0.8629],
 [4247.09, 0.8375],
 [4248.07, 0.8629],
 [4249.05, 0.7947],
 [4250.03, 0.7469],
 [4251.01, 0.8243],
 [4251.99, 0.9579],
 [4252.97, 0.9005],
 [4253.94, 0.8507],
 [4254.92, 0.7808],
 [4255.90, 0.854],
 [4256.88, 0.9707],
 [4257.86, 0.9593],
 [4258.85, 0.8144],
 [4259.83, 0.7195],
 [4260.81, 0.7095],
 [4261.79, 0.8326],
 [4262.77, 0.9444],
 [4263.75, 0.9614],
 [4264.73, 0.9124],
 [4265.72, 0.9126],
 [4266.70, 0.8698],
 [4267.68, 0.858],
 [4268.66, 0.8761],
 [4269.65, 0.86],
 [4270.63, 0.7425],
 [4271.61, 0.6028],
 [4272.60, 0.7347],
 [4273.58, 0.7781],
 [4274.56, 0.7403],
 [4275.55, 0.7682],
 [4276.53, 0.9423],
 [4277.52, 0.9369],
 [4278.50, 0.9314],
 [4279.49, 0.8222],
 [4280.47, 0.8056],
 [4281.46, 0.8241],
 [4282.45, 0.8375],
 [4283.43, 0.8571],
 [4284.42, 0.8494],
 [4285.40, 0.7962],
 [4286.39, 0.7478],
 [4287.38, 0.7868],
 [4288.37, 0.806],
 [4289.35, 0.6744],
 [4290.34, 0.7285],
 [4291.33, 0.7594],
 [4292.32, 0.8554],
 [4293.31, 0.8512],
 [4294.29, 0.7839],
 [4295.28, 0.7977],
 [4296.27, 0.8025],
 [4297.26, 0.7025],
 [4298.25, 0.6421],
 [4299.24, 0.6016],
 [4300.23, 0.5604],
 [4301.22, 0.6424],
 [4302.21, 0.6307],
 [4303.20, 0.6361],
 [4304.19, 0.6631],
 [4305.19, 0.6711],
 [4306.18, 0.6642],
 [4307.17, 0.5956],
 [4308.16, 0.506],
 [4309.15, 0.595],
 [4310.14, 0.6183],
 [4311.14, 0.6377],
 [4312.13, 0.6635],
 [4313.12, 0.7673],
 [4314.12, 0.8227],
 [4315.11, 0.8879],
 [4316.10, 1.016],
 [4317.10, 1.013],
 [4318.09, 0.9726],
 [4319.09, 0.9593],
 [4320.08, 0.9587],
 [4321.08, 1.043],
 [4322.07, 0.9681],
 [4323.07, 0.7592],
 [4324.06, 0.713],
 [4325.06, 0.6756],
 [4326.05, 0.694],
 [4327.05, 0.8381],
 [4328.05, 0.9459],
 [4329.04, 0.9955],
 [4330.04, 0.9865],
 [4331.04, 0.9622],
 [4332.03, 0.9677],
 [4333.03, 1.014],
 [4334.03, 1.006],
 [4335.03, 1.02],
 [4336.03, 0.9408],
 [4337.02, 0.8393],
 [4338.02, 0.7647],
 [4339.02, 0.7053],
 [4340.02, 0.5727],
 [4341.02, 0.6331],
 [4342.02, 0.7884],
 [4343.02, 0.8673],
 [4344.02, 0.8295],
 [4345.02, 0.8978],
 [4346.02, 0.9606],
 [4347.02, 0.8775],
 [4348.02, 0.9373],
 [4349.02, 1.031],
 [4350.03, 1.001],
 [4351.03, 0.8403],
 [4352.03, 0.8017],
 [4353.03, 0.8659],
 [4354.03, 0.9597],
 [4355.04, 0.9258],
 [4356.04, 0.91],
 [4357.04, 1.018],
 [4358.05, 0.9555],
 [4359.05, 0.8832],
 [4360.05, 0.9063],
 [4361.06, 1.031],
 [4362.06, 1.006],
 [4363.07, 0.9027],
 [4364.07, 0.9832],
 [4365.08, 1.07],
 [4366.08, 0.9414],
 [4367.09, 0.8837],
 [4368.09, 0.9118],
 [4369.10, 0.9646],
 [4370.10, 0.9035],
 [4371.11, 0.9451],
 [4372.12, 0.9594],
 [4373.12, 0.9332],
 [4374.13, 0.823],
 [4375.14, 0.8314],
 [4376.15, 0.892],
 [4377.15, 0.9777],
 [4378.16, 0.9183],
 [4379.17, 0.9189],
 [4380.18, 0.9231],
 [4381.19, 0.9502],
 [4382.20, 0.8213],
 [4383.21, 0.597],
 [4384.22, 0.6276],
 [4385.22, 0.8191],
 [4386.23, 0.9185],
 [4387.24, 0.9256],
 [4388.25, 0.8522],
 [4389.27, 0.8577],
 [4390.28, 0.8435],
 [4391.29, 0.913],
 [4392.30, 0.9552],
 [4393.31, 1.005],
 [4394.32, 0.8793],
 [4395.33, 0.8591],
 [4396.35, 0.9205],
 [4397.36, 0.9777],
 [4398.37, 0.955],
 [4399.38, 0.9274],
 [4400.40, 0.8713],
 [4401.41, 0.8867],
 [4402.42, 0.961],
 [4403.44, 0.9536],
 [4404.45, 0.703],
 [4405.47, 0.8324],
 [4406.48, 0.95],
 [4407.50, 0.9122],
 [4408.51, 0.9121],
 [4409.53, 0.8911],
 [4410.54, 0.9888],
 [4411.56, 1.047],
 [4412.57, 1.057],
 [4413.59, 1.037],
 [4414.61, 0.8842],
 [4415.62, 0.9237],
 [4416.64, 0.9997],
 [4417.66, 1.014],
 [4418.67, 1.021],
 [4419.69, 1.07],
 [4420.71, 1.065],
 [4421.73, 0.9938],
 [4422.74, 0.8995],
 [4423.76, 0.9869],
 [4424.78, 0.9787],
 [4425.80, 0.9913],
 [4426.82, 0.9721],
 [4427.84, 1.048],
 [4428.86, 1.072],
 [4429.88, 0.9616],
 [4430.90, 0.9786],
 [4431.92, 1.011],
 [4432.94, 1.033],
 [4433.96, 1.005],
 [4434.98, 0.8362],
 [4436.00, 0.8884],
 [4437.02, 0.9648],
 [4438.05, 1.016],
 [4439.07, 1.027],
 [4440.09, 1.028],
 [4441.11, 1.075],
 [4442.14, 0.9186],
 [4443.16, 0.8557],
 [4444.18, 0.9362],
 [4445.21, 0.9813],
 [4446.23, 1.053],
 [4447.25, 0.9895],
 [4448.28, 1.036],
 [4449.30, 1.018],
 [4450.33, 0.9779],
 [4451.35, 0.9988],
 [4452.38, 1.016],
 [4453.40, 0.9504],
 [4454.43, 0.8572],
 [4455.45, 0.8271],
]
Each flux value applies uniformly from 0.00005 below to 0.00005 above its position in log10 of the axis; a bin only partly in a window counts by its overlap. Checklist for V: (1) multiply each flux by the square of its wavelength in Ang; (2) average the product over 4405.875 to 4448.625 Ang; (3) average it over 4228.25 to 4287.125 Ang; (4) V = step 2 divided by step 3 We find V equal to 1.25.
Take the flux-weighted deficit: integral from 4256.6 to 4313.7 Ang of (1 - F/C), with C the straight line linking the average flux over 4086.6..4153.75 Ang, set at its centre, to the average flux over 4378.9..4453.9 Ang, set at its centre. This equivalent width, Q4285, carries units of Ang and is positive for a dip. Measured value 9.70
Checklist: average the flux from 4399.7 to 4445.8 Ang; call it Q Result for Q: 0.965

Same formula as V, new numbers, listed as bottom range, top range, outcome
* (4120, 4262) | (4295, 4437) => 1.08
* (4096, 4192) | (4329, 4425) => 1.14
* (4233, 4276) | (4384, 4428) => 1.18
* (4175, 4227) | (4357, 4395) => 1.11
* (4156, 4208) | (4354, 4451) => 1.16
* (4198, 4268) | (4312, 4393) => 1.08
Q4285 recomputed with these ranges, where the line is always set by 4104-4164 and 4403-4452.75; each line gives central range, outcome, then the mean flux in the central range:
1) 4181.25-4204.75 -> 1.0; 0.883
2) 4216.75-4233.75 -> 1.6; 0.843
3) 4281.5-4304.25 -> 4.9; 0.743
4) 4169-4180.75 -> 0.3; 0.896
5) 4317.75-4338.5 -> 1.0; 0.906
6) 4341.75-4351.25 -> 0.5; 0.907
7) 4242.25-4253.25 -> 0.7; 0.873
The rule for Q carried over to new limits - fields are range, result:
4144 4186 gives 0.906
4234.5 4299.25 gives 0.83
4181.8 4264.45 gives 0.875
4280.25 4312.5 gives 0.714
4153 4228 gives 0.889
